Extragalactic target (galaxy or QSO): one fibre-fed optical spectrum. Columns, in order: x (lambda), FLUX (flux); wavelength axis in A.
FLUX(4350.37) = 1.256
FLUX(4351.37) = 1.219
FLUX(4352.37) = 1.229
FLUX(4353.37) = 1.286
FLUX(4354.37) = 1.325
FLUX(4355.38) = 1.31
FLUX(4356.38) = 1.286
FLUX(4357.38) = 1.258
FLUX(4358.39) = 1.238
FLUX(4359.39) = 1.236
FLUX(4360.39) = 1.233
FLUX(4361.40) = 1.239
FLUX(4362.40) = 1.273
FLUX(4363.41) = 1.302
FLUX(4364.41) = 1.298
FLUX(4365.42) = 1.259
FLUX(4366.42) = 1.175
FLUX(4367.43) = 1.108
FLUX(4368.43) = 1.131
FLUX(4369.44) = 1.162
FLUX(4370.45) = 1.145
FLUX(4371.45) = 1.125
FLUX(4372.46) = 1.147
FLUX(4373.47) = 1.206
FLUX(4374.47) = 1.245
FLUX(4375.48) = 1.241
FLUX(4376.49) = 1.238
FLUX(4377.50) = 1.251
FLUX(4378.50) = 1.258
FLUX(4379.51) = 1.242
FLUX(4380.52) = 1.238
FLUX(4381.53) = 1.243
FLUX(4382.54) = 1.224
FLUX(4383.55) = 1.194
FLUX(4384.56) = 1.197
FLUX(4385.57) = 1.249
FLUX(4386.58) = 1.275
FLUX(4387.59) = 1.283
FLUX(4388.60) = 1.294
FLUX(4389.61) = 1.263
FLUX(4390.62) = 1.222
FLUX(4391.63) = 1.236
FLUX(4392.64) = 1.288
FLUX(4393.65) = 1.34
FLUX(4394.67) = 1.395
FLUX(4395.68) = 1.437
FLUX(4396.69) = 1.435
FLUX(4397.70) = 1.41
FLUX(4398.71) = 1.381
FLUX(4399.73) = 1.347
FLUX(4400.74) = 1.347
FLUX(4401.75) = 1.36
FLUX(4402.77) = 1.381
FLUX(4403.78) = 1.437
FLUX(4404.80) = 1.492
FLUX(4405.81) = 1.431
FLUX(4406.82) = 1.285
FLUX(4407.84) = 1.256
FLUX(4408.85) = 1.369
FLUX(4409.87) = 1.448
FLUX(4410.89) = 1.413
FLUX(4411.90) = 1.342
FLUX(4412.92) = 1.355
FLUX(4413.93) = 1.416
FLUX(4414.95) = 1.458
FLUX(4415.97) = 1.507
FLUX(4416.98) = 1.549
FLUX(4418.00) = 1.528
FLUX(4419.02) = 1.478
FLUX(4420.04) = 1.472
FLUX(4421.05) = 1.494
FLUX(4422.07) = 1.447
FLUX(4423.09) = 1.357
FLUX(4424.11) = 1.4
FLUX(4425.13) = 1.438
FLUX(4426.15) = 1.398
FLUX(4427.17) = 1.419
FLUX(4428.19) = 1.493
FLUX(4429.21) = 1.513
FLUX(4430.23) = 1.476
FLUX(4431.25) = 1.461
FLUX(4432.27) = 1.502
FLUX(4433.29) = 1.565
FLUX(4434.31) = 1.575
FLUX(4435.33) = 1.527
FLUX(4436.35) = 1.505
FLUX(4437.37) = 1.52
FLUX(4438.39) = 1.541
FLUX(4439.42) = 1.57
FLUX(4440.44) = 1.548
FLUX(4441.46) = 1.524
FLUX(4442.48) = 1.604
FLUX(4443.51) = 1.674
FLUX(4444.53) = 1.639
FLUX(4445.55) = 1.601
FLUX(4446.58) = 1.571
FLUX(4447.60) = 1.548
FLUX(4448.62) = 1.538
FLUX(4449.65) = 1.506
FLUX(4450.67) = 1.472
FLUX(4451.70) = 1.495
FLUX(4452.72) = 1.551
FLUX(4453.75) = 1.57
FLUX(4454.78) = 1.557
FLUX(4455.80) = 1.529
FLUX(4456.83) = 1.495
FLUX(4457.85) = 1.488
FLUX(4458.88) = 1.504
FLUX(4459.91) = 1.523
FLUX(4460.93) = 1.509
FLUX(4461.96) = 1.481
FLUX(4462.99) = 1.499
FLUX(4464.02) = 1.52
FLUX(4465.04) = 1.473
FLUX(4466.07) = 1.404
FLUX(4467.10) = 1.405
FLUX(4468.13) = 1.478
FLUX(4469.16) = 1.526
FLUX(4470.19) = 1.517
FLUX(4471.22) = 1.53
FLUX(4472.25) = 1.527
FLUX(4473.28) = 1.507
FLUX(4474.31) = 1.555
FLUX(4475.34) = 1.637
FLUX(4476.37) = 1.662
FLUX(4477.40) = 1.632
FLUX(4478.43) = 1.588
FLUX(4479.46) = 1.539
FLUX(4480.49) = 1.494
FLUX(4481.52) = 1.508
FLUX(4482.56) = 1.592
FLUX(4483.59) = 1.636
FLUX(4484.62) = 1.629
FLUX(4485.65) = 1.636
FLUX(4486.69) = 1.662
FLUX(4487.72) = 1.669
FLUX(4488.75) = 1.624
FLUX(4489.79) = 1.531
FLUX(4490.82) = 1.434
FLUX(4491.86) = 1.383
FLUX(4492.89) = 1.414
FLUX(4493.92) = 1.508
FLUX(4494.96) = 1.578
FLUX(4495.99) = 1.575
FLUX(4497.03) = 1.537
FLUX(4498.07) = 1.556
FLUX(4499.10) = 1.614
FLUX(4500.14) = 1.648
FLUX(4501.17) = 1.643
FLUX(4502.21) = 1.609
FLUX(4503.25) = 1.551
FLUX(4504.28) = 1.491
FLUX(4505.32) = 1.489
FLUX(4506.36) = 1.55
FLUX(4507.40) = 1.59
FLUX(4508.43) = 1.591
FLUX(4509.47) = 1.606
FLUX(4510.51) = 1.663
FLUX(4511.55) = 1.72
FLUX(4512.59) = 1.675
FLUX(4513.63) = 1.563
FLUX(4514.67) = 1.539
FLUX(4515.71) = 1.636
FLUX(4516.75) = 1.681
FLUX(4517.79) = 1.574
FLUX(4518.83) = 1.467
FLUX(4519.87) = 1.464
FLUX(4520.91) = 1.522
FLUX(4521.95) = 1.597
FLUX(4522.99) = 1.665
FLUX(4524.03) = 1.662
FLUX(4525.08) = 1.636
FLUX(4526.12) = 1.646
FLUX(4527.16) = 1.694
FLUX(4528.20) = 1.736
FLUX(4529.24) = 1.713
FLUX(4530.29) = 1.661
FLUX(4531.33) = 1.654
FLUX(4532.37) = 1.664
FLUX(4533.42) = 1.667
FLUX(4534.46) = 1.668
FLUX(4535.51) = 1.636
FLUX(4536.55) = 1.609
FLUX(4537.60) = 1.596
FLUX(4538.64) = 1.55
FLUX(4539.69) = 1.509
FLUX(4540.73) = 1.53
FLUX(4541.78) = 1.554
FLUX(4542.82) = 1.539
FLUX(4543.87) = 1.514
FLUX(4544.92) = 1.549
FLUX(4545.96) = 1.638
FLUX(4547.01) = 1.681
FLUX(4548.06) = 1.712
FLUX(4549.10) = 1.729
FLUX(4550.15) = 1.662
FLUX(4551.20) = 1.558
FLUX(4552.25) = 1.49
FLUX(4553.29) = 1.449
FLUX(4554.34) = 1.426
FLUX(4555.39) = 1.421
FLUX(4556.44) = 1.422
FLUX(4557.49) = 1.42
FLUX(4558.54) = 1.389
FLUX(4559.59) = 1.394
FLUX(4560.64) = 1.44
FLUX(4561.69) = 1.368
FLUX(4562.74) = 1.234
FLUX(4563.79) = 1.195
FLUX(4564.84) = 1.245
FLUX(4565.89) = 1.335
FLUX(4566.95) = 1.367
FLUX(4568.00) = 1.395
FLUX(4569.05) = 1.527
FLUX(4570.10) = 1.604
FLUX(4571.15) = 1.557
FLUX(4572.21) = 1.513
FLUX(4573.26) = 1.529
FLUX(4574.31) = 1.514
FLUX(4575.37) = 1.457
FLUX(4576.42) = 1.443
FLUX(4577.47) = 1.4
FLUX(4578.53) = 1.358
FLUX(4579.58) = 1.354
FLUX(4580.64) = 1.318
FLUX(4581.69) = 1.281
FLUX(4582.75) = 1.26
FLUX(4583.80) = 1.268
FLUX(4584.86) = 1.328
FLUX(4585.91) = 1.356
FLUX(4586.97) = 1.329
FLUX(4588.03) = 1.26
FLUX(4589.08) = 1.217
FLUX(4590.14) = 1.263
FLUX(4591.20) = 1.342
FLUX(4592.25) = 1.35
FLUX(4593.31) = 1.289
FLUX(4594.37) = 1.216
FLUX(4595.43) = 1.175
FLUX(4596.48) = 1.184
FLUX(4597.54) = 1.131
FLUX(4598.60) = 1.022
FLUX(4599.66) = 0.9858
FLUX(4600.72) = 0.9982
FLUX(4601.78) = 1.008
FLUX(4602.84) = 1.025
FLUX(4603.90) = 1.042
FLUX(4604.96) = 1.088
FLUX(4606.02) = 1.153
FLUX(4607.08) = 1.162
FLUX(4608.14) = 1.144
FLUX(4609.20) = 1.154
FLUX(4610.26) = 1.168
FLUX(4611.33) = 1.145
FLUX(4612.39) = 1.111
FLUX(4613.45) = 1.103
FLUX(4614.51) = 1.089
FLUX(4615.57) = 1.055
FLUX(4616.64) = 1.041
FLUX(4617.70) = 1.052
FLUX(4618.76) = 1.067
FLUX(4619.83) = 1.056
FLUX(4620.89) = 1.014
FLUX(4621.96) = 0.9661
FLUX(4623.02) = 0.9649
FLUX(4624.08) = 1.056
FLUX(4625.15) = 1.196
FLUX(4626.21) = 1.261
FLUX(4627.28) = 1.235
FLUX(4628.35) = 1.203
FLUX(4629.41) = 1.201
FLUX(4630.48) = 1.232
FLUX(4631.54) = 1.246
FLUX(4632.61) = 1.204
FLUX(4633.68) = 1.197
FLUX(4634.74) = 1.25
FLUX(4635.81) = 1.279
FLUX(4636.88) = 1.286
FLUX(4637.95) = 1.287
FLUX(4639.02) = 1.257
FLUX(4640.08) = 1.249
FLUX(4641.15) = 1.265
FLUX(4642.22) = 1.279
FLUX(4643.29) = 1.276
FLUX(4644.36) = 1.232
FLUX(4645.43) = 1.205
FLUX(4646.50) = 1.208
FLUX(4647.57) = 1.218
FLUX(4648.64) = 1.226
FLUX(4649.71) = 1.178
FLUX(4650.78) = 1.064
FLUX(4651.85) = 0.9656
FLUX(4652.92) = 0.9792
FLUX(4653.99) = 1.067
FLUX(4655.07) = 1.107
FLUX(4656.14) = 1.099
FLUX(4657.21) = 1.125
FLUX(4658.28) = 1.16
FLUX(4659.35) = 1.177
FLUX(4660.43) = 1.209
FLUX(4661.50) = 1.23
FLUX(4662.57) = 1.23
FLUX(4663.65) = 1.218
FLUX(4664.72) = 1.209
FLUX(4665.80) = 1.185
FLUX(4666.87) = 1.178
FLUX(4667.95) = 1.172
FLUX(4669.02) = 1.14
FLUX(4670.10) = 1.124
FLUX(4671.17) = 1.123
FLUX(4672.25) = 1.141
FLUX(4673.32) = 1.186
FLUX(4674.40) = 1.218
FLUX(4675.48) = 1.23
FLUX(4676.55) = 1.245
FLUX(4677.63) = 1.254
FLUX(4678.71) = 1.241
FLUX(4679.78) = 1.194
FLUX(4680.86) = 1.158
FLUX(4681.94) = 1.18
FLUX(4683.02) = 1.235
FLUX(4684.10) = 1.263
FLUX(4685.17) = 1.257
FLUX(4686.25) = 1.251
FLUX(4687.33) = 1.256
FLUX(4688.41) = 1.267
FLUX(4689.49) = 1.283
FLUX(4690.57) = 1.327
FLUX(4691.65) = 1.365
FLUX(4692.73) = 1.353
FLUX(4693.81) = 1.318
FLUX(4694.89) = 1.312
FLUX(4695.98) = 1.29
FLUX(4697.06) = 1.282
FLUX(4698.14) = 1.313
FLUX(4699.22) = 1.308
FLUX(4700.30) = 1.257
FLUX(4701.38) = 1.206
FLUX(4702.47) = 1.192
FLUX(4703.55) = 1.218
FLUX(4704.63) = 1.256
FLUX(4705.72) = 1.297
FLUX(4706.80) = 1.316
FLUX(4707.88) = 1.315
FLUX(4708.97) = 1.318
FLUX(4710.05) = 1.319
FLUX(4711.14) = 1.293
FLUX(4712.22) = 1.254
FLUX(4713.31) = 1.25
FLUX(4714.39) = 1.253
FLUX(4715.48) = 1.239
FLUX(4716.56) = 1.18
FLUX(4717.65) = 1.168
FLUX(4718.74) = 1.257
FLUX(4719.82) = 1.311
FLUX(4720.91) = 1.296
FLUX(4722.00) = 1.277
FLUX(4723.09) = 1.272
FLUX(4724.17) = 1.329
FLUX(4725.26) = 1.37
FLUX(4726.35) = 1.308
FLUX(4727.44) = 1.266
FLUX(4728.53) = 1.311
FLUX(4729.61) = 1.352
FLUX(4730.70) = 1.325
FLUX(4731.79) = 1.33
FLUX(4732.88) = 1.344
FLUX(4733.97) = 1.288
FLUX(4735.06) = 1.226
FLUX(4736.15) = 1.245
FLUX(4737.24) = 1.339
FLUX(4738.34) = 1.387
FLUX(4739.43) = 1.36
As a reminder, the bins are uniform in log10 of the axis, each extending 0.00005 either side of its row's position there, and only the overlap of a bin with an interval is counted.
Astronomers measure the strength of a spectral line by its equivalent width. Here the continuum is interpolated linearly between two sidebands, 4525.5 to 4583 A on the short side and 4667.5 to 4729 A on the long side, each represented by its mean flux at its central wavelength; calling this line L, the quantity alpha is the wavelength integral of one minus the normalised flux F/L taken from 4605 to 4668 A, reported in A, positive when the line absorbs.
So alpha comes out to 9.3 A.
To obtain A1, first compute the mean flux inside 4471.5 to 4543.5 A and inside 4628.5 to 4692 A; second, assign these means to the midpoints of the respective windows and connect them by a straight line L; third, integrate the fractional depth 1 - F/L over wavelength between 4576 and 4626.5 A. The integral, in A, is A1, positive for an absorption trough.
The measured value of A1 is 6.9 A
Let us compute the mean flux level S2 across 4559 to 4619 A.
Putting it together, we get 1.25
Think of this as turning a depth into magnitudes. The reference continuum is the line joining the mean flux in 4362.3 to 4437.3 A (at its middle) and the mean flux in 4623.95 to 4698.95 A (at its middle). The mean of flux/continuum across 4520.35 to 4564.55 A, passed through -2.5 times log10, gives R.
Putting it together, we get -0.22 mag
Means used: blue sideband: 1.35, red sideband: 1.21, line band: 1.56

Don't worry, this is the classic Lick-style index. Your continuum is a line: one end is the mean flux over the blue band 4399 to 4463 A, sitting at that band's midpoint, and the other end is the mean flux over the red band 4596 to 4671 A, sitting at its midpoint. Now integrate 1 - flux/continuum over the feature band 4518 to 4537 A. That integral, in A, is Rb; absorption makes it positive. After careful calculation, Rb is -4.44 A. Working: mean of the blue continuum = 1.48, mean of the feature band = 1.63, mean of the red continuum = 1.15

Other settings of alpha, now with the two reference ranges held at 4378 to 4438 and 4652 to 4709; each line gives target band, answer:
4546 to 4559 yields -2.35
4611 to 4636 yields 2.45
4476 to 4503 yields -4.73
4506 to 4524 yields -3.73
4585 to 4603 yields 1.17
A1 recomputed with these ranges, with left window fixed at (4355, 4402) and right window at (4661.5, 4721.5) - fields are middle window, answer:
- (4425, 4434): -1.6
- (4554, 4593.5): -3.9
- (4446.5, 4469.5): -4.5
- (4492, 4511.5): -4.9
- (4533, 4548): -4.1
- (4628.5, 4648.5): 0.1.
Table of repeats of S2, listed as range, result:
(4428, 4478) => 1.53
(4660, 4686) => 1.2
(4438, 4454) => 1.56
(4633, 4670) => 1.19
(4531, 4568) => 1.51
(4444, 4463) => 1.53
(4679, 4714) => 1.27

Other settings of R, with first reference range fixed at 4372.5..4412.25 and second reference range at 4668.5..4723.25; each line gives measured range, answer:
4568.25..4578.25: -0.175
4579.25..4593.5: -0.023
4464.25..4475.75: -0.162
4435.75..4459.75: -0.187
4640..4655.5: 0.086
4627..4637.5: 0.027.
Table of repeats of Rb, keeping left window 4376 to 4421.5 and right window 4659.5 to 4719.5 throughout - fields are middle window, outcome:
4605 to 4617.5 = 1.5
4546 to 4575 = -4.0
